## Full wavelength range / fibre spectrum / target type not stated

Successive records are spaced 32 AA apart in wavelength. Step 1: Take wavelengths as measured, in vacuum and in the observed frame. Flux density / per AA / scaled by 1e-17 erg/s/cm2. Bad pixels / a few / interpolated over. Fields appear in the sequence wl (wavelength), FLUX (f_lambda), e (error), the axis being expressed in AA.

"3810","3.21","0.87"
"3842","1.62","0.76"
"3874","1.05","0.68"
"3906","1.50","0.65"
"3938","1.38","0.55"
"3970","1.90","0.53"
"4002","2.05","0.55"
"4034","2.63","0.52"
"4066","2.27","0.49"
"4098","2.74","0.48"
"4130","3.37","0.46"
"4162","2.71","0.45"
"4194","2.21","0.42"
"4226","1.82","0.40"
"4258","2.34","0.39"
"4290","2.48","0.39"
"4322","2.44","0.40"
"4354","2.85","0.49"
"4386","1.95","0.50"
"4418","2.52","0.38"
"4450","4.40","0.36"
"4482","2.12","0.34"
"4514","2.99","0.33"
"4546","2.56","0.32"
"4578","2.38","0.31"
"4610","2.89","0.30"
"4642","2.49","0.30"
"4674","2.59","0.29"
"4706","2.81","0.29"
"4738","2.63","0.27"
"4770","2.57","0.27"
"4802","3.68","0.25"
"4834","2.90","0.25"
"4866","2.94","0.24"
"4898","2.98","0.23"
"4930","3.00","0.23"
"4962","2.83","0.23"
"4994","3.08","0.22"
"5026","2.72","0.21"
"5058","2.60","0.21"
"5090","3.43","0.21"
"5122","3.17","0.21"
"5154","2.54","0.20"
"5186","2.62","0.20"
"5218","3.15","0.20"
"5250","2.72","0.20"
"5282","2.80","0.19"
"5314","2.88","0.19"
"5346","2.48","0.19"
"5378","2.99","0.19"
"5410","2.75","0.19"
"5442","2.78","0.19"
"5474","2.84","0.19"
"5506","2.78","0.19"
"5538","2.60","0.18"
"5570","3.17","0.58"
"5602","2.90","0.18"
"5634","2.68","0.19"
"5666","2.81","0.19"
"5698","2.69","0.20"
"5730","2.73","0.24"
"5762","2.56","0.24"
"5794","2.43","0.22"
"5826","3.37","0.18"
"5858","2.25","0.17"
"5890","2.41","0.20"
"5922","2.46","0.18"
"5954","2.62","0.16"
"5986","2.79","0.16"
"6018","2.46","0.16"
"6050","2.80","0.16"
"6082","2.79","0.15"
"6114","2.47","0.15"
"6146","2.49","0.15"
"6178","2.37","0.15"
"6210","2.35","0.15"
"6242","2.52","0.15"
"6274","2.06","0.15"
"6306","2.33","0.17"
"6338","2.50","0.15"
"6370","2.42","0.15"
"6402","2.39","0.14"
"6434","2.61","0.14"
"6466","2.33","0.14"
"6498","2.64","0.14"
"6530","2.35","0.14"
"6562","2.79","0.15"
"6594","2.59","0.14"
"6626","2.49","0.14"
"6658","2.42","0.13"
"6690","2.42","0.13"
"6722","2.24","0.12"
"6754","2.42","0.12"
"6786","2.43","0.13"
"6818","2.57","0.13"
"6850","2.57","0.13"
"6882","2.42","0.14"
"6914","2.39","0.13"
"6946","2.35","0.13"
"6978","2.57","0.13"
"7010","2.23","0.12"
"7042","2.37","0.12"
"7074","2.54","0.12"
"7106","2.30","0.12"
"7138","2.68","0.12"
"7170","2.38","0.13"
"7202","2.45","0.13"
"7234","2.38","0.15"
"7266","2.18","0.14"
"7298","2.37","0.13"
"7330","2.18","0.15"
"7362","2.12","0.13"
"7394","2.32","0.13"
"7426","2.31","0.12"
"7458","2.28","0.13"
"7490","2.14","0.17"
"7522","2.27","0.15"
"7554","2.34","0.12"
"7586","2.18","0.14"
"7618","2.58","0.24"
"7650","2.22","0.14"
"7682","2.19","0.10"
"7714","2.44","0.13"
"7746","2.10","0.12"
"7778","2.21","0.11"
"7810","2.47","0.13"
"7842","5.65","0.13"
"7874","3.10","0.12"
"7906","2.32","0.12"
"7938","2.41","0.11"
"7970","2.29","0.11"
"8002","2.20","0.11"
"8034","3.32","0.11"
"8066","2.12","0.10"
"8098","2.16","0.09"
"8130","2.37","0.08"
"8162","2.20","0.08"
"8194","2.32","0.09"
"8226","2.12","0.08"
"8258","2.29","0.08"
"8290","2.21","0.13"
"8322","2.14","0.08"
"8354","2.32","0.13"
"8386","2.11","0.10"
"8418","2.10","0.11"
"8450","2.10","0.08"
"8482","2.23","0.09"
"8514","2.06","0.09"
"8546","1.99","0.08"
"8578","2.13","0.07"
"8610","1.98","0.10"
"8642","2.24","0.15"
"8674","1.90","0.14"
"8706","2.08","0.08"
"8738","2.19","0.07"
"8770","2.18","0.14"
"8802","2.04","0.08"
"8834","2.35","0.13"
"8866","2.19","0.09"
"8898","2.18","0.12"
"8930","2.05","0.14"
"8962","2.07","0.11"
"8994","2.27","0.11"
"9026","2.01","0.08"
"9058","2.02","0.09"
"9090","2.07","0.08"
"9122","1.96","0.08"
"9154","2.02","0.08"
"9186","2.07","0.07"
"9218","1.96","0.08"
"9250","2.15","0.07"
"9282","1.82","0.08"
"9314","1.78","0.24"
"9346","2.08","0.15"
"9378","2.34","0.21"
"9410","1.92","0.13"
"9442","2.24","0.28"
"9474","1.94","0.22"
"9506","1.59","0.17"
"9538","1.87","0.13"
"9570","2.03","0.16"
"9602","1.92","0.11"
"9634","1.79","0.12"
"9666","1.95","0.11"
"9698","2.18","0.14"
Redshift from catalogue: 0.195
